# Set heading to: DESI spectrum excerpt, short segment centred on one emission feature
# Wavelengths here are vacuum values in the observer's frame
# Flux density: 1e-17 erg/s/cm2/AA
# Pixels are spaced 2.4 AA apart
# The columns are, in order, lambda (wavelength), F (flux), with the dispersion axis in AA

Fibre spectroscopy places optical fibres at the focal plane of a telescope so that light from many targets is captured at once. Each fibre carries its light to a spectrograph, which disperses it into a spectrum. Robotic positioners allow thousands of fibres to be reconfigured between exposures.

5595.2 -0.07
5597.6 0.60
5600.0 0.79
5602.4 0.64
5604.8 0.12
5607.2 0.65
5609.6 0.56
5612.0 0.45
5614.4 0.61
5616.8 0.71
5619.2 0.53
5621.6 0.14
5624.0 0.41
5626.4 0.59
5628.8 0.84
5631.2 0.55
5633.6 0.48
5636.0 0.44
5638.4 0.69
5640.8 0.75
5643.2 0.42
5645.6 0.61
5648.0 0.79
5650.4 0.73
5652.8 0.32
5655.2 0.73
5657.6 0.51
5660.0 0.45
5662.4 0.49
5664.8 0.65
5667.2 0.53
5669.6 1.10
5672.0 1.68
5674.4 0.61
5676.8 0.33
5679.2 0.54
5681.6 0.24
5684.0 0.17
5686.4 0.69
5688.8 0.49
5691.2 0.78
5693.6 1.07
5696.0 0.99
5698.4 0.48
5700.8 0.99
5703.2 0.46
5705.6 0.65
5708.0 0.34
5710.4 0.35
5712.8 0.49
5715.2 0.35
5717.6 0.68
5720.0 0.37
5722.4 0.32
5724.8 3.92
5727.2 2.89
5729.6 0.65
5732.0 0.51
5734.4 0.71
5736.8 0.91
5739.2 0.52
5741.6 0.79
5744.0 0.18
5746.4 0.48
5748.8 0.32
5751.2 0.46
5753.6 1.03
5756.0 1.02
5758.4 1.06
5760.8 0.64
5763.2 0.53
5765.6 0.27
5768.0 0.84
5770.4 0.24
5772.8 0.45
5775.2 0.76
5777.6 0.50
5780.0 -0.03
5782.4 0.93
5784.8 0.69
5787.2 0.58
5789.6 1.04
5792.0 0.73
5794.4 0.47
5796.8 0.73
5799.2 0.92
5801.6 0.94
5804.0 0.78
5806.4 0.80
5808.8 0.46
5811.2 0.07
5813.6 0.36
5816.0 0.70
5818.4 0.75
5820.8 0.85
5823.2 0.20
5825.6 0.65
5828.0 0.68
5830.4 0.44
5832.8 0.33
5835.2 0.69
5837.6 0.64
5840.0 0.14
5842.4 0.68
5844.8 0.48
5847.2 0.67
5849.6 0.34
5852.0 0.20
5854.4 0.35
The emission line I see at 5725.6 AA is [O III]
